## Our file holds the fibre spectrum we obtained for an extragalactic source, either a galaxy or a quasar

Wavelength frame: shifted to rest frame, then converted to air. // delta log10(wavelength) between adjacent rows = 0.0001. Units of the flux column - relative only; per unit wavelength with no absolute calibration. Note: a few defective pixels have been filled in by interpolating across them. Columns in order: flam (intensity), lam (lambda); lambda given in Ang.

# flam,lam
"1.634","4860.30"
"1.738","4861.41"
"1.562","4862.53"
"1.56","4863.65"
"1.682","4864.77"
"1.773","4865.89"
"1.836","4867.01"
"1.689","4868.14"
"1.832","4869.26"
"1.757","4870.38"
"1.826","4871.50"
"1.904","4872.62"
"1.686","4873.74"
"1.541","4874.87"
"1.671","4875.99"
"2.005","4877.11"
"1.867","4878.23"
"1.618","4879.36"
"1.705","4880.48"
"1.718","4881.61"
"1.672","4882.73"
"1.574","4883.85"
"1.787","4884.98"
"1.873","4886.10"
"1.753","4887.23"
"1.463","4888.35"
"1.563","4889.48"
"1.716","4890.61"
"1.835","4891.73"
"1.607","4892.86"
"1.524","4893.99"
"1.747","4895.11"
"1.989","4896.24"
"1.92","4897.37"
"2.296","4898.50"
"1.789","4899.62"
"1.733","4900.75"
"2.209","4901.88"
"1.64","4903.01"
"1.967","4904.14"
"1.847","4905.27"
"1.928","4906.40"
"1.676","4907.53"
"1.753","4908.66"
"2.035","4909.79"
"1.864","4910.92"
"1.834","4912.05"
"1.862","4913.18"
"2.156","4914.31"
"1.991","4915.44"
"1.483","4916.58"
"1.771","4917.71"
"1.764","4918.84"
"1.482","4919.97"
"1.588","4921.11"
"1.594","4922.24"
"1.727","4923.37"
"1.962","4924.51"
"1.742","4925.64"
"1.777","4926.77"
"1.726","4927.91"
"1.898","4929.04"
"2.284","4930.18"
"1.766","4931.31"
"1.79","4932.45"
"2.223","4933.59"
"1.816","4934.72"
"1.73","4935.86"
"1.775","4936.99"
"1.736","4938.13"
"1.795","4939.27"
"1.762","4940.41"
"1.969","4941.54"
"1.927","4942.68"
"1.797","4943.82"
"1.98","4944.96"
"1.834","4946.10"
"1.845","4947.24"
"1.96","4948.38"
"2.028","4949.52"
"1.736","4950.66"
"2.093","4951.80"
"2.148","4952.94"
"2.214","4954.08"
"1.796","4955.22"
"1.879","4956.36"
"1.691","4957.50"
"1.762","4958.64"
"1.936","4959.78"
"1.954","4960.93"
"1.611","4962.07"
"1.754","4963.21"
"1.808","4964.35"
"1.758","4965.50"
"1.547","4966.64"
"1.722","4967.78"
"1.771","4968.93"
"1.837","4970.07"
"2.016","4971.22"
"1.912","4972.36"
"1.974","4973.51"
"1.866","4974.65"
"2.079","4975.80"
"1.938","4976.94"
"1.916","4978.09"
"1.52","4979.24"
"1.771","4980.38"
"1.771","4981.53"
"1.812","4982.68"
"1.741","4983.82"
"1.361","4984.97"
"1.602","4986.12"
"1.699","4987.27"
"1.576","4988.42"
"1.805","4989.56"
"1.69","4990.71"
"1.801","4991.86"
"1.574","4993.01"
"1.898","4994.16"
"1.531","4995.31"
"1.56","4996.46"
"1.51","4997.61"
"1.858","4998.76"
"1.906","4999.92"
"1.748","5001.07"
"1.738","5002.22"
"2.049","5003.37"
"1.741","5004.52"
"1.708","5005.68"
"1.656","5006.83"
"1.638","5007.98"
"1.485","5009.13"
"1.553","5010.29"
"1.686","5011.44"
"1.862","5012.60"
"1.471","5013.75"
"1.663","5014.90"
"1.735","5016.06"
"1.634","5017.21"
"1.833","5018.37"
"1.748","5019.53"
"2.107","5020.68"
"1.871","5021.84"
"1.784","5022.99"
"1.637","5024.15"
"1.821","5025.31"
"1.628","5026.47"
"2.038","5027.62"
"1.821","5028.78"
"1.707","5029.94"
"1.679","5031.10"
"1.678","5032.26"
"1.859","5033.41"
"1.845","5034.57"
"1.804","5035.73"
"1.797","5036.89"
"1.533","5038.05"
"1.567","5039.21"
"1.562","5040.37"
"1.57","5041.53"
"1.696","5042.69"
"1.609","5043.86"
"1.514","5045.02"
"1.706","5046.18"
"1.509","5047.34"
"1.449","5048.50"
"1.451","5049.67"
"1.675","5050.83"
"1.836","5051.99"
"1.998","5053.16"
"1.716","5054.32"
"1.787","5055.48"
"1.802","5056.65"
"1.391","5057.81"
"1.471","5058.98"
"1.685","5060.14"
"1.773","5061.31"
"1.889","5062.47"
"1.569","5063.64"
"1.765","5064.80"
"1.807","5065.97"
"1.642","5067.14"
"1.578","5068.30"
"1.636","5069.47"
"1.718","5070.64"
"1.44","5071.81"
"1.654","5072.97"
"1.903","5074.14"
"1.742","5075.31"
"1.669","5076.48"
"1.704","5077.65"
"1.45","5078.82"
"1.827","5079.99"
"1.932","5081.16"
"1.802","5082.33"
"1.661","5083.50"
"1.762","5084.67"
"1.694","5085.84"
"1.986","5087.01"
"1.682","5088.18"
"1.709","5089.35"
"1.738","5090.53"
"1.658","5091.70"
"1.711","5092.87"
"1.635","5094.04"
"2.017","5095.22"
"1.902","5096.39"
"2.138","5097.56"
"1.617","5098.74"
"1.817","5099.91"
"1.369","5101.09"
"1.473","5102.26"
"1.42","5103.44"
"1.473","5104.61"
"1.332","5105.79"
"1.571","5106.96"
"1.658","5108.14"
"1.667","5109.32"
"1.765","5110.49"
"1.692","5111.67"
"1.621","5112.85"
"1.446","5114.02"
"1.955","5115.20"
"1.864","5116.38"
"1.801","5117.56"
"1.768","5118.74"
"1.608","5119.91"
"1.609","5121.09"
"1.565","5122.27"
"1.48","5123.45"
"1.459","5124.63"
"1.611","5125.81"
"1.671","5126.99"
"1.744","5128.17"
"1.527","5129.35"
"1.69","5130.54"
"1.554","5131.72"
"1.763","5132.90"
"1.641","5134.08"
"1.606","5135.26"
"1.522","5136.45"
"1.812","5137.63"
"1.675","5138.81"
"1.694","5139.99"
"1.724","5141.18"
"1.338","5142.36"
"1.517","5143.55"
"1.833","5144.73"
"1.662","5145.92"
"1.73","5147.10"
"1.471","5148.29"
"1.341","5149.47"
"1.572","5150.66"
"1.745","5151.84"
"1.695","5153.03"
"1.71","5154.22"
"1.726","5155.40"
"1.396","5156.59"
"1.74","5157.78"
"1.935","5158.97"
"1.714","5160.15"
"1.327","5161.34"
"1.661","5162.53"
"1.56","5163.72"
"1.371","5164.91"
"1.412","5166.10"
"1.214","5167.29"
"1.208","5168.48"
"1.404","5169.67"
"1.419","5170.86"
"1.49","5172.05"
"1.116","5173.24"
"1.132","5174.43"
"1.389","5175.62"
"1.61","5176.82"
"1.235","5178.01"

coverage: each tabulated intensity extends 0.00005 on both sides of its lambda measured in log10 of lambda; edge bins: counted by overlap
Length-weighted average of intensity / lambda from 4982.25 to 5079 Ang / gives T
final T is 1.7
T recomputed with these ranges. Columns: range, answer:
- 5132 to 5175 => 1.55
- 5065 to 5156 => 1.67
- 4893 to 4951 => 1.84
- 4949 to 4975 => 1.86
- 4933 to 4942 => 1.85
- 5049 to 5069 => 1.69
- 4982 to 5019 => 1.69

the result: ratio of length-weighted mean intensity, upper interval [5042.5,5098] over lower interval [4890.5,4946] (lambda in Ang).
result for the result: 0.9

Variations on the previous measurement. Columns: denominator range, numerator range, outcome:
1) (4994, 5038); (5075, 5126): 0.97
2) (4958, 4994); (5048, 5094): 0.96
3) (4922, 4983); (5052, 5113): 0.91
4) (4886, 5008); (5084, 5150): 0.92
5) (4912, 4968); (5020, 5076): 0.93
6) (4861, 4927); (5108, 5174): 0.90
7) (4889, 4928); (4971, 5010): 0.97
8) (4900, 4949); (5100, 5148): 0.88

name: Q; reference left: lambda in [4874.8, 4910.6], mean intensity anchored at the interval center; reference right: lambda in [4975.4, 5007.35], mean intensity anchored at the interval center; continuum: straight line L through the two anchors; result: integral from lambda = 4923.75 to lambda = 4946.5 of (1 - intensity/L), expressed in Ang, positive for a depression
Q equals -1.3 Ang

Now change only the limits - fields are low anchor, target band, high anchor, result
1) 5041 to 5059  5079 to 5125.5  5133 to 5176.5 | -2.7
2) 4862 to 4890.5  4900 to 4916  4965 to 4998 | -1.5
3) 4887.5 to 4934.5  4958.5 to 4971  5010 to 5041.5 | 0.0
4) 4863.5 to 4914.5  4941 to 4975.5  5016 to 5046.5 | -2.2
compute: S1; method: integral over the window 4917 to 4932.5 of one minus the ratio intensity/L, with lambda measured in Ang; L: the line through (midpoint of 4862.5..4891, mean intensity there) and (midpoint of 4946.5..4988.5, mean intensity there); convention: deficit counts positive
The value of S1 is 0.0 Ang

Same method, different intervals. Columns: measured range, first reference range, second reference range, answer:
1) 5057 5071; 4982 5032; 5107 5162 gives 0.2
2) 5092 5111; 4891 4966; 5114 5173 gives -0.2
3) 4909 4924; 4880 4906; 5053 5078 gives -0.1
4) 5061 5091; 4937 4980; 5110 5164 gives -0.1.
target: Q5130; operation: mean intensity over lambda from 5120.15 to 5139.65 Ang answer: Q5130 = 1.62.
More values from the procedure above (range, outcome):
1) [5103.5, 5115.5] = 1.6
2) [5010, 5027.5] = 1.75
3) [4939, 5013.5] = 1.79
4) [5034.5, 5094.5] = 1.69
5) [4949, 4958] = 1.95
